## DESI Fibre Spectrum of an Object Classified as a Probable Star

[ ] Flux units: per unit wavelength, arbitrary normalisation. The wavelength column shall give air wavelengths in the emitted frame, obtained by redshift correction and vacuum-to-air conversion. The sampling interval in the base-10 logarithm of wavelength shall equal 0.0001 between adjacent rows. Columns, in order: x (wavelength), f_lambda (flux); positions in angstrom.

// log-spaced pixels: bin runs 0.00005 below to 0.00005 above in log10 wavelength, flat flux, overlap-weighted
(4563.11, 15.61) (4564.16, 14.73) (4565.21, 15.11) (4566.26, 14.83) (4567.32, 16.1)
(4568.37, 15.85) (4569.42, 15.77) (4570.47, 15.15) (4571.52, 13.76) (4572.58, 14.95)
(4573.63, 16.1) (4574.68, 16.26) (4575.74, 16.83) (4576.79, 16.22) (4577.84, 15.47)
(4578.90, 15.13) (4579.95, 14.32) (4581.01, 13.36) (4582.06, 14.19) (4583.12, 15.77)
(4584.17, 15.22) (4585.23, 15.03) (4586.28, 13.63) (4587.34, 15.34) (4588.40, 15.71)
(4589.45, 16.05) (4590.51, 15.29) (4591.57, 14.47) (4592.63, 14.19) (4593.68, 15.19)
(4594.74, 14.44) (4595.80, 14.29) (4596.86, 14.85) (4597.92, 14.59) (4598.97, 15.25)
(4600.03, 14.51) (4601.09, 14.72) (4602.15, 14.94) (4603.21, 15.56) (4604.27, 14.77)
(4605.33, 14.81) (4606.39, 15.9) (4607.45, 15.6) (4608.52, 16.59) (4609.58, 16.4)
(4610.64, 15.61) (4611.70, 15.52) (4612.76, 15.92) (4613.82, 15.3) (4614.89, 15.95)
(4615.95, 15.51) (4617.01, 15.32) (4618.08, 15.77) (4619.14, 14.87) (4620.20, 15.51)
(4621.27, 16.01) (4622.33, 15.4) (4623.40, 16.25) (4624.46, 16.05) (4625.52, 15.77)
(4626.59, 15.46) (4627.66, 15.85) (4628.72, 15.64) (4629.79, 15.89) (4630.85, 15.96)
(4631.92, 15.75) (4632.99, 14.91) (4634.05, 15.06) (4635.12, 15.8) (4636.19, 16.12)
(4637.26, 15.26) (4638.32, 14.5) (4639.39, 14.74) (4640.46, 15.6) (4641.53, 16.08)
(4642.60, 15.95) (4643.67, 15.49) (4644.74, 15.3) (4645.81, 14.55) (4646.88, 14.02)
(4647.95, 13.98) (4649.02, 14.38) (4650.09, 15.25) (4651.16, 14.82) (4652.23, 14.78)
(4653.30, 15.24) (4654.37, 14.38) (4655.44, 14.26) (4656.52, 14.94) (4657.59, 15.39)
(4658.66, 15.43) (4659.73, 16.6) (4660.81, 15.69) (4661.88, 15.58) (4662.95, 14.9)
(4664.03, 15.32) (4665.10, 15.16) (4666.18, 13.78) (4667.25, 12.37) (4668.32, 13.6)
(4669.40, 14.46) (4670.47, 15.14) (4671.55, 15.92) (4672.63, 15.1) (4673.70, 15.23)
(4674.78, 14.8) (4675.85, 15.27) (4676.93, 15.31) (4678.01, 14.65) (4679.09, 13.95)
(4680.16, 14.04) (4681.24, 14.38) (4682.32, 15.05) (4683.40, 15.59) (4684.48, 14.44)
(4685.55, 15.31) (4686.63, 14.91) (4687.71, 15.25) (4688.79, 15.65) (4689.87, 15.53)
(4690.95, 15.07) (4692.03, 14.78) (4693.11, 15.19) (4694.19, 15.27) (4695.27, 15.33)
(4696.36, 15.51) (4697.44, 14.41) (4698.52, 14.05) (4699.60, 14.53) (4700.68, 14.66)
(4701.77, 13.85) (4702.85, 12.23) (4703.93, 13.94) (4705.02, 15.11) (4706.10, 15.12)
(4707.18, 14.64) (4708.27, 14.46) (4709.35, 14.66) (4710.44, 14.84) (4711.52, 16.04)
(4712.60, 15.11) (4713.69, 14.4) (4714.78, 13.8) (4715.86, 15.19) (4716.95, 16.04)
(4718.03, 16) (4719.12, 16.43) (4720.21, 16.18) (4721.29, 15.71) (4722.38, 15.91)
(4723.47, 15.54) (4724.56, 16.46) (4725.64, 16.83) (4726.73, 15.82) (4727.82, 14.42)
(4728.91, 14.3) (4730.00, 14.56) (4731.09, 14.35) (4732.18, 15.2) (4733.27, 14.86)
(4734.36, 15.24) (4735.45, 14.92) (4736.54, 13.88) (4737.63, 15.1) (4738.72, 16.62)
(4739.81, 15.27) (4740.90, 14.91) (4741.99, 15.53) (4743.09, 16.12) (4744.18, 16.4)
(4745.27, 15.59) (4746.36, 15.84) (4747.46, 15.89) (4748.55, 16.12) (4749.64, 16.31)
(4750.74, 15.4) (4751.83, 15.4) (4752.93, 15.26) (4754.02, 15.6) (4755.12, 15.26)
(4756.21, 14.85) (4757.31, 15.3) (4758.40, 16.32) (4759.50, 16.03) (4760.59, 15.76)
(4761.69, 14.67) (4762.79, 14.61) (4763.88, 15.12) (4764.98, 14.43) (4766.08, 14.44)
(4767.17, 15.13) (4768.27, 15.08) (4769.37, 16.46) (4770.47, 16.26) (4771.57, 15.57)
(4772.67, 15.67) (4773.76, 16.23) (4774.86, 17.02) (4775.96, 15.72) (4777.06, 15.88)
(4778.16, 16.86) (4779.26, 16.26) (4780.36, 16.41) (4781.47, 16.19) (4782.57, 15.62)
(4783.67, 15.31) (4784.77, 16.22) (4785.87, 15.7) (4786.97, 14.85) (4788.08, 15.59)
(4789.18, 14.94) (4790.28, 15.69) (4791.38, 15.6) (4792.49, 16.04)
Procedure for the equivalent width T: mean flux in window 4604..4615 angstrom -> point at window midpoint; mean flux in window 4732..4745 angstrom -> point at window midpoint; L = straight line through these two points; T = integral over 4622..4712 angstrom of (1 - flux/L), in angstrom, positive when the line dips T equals 3.03 angstrom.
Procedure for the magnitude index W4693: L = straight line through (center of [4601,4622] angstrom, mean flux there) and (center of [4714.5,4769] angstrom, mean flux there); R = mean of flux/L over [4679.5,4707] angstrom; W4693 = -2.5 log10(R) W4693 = 0.05 mag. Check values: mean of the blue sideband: 15.5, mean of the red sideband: 15.4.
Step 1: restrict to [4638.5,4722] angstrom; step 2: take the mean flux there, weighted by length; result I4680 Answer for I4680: 14.9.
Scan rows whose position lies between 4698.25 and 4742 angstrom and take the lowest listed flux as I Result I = 12.23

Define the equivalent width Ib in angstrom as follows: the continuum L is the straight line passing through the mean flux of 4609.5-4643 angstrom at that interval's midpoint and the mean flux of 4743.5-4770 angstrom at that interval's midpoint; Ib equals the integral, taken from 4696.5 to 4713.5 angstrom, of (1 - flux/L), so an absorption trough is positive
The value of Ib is 1.1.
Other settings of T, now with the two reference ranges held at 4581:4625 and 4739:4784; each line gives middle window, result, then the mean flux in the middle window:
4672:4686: 0.5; 14.9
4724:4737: 0.4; 15.1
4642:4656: 0.5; 14.8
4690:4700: 0.4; 14.9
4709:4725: 0.1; 15.5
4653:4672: 0.6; 14.9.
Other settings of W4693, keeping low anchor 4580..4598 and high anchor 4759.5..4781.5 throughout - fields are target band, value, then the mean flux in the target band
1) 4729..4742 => 0.04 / 15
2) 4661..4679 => 0.03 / 14.8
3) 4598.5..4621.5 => -0.04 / 15.5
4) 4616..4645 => -0.04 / 15.6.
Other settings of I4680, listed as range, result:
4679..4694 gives 15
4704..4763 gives 15.4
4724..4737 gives 15.1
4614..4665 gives 15.3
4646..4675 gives 14.8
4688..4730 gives 15.1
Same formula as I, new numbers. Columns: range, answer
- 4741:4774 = 14.43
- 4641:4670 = 12.37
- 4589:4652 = 13.98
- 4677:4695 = 13.95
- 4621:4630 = 15.4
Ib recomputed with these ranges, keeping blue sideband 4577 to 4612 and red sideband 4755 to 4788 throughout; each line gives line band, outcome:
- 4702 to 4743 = 0.9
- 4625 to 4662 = -0.1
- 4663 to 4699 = 1.2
